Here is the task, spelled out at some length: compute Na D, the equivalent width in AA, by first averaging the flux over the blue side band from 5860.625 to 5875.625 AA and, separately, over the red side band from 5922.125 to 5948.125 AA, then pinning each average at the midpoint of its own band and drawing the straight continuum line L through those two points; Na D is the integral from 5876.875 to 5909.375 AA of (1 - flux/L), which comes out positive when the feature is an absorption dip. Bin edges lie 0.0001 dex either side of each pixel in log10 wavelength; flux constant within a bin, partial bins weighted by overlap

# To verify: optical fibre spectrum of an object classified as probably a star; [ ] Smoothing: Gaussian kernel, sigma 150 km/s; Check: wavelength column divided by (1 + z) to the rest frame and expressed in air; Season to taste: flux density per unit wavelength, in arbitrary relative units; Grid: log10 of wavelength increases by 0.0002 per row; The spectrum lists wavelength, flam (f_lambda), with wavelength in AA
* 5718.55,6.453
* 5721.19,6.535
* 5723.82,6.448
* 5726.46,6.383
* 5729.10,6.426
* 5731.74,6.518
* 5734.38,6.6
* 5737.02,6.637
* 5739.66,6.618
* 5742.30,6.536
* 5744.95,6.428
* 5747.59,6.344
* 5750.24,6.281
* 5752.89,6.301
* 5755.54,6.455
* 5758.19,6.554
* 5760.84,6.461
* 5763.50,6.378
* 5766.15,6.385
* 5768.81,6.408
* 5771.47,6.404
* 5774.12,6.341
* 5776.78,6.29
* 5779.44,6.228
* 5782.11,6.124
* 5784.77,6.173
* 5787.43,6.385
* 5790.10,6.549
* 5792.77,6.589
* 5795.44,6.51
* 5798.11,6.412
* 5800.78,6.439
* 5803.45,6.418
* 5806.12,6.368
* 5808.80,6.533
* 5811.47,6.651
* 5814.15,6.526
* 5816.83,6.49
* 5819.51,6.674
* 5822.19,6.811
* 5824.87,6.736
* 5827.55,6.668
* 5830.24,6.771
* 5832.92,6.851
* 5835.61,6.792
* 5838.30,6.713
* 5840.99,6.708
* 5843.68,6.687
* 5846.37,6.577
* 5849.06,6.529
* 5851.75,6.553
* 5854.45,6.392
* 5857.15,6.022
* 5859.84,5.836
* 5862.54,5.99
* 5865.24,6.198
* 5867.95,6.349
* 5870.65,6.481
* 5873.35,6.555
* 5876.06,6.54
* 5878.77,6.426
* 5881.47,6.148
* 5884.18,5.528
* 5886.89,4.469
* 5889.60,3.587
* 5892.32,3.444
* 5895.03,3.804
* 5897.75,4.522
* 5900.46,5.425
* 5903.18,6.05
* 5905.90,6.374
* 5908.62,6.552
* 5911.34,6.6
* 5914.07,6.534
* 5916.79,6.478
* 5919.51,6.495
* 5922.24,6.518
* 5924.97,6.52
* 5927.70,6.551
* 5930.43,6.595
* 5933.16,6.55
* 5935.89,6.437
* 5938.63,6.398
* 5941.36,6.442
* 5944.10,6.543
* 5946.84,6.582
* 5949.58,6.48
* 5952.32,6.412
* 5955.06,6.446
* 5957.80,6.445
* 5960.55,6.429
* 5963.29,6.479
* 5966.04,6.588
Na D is 6.1 AA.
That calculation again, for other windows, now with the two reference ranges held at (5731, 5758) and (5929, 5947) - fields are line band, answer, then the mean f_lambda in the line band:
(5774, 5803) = 0.5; 6.37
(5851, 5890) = 3.0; 5.99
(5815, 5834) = -0.6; 6.71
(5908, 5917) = -0.1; 6.55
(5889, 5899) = 4.1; 3.85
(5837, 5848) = -0.3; 6.67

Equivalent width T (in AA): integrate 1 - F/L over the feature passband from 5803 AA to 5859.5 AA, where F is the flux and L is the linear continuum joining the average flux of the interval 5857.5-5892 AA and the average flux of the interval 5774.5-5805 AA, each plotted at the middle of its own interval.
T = -4.7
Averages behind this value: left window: 6.37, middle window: 6.58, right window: 5.77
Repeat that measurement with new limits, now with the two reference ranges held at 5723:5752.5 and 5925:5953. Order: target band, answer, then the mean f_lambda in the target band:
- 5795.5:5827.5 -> -0.4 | 6.56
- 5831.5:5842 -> -0.5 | 6.77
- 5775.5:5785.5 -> 0.4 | 6.2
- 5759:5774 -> 0.2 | 6.41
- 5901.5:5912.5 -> 0.2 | 6.36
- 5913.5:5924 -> 0.0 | 6.51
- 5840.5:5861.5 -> 0.3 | 6.4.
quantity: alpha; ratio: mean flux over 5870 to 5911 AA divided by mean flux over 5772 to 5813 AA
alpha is 0.85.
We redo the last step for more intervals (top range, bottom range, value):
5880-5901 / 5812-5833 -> 0.69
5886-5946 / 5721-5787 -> 0.92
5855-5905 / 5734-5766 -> 0.86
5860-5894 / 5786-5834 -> 0.86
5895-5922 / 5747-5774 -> 0.94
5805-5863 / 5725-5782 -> 1.02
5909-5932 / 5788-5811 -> 1.01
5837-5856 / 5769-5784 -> 1.05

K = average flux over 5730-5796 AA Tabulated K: 6.42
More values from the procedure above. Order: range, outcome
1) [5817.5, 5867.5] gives 6.52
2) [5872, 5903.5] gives 5.18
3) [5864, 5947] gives 5.98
